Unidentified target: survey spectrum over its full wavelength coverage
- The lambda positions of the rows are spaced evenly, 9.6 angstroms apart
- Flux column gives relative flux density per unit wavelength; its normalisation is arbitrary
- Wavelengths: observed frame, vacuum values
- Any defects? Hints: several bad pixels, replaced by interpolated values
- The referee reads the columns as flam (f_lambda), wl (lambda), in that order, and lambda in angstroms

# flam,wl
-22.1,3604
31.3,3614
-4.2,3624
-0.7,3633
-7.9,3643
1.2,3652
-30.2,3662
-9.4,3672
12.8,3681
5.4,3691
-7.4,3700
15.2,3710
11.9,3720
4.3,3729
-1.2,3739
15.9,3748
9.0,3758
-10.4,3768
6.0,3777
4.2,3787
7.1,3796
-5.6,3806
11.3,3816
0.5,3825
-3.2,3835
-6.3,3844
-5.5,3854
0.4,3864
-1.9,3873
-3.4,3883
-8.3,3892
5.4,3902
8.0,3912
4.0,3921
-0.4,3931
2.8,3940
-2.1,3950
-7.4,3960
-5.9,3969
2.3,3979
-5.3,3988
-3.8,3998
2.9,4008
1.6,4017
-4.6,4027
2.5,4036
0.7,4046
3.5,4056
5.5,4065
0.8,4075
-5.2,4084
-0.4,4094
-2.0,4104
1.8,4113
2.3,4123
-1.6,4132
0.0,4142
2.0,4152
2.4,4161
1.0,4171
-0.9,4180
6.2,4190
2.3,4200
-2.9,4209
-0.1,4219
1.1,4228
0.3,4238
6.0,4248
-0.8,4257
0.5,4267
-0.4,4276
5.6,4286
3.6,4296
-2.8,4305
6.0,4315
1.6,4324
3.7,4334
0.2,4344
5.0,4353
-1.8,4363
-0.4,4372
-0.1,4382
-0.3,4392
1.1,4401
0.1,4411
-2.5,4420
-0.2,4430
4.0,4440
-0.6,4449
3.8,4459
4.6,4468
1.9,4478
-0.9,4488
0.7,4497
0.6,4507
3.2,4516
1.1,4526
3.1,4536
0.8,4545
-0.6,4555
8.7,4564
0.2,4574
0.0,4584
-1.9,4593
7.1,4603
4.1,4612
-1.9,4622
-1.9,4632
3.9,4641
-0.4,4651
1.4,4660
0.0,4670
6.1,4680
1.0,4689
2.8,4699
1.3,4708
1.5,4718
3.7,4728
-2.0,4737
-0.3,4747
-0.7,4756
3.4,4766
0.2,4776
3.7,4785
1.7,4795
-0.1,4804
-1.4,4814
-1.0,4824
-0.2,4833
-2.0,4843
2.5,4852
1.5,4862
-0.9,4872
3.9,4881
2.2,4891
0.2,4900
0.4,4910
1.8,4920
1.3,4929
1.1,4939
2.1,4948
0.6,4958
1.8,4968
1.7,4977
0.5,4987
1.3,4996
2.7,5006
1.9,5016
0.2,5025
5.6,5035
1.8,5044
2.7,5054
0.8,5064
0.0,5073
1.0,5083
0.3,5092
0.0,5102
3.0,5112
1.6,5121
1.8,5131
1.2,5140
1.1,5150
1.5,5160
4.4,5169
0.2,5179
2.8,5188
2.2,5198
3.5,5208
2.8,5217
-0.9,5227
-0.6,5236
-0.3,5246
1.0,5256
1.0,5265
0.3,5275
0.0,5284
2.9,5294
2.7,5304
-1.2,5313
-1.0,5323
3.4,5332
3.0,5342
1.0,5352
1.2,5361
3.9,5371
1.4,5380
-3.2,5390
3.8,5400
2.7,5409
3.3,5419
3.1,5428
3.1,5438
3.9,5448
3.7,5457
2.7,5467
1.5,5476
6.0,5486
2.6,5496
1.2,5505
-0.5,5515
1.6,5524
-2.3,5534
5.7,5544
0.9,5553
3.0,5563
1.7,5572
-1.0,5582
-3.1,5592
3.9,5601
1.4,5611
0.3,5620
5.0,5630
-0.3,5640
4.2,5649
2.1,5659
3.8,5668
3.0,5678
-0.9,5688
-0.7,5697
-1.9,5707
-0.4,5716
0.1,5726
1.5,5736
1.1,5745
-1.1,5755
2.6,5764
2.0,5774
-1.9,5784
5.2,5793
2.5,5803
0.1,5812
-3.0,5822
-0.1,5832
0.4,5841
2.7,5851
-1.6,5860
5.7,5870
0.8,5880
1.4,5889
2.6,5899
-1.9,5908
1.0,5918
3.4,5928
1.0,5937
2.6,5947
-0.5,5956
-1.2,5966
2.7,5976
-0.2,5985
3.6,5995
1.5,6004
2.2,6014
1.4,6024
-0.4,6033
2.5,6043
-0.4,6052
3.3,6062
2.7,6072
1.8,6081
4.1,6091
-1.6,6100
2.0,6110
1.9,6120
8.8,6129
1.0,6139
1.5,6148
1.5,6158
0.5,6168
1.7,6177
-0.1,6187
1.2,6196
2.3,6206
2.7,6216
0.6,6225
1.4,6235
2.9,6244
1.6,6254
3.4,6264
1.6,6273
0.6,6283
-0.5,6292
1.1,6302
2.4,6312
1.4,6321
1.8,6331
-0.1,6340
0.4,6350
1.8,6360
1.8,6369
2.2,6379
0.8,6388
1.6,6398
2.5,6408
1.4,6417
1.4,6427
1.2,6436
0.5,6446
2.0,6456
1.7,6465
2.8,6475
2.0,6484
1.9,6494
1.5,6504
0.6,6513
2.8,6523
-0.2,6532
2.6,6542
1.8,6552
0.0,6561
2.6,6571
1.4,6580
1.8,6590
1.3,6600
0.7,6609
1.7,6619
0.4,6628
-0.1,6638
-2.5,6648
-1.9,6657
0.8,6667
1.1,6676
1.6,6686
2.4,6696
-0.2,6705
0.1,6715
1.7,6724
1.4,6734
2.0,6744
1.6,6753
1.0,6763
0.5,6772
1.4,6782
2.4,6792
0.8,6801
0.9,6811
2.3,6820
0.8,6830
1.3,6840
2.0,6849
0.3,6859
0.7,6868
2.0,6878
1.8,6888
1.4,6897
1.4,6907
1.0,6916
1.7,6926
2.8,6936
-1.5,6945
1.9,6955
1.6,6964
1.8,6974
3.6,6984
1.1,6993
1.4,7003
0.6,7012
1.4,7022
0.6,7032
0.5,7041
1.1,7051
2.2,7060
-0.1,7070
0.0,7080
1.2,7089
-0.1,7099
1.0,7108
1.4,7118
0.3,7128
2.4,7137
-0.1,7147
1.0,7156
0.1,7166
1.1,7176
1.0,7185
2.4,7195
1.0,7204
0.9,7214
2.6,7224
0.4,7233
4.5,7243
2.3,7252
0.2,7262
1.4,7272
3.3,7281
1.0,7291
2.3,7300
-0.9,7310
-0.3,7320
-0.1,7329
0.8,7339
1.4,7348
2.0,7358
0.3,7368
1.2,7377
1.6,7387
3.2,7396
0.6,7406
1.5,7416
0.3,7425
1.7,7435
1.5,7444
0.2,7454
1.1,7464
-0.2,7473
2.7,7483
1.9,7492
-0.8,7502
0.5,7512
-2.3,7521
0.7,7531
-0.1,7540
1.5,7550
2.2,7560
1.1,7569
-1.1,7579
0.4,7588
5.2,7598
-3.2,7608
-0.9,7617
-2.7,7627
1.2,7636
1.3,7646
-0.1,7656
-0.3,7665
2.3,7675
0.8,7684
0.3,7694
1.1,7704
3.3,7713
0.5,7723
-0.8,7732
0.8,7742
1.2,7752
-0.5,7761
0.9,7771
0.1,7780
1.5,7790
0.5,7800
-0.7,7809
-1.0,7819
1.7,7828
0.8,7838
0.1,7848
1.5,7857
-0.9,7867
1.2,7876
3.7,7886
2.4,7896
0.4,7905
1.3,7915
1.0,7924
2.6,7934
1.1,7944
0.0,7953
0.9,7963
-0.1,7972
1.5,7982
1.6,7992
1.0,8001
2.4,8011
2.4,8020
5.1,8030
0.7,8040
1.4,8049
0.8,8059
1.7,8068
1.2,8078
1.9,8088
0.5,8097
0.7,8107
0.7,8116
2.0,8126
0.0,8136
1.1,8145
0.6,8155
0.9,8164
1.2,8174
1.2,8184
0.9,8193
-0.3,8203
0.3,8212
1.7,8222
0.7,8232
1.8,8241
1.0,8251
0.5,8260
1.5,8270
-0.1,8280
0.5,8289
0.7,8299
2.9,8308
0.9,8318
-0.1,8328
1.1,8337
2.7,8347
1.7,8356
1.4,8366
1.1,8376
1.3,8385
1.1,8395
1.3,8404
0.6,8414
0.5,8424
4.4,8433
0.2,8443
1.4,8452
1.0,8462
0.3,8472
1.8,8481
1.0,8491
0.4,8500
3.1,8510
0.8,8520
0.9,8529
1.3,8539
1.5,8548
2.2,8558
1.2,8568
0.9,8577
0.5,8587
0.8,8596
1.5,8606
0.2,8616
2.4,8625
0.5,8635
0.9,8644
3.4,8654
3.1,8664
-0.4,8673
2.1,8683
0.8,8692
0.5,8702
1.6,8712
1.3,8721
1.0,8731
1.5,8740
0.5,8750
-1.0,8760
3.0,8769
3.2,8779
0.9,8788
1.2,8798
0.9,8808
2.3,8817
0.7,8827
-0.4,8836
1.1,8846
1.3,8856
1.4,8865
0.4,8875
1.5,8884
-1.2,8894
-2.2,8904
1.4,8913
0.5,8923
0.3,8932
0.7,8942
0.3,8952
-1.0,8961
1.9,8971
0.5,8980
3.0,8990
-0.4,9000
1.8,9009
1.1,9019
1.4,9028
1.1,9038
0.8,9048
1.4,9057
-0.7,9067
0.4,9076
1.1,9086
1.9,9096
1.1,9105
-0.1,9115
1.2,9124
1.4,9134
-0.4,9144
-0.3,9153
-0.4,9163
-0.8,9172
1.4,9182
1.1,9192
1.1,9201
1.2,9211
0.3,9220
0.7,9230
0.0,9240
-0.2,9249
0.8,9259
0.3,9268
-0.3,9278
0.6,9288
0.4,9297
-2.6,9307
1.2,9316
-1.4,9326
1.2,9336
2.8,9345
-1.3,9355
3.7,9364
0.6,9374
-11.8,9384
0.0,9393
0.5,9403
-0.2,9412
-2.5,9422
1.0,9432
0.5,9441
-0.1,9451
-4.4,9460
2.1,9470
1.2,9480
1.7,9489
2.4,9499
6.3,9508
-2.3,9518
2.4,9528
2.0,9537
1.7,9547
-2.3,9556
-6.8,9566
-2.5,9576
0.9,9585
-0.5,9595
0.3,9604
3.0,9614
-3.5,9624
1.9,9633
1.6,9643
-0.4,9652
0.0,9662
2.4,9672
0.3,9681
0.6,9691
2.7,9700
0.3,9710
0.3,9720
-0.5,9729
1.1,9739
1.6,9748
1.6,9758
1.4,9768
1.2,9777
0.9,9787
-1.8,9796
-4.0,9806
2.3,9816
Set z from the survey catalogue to 0.224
